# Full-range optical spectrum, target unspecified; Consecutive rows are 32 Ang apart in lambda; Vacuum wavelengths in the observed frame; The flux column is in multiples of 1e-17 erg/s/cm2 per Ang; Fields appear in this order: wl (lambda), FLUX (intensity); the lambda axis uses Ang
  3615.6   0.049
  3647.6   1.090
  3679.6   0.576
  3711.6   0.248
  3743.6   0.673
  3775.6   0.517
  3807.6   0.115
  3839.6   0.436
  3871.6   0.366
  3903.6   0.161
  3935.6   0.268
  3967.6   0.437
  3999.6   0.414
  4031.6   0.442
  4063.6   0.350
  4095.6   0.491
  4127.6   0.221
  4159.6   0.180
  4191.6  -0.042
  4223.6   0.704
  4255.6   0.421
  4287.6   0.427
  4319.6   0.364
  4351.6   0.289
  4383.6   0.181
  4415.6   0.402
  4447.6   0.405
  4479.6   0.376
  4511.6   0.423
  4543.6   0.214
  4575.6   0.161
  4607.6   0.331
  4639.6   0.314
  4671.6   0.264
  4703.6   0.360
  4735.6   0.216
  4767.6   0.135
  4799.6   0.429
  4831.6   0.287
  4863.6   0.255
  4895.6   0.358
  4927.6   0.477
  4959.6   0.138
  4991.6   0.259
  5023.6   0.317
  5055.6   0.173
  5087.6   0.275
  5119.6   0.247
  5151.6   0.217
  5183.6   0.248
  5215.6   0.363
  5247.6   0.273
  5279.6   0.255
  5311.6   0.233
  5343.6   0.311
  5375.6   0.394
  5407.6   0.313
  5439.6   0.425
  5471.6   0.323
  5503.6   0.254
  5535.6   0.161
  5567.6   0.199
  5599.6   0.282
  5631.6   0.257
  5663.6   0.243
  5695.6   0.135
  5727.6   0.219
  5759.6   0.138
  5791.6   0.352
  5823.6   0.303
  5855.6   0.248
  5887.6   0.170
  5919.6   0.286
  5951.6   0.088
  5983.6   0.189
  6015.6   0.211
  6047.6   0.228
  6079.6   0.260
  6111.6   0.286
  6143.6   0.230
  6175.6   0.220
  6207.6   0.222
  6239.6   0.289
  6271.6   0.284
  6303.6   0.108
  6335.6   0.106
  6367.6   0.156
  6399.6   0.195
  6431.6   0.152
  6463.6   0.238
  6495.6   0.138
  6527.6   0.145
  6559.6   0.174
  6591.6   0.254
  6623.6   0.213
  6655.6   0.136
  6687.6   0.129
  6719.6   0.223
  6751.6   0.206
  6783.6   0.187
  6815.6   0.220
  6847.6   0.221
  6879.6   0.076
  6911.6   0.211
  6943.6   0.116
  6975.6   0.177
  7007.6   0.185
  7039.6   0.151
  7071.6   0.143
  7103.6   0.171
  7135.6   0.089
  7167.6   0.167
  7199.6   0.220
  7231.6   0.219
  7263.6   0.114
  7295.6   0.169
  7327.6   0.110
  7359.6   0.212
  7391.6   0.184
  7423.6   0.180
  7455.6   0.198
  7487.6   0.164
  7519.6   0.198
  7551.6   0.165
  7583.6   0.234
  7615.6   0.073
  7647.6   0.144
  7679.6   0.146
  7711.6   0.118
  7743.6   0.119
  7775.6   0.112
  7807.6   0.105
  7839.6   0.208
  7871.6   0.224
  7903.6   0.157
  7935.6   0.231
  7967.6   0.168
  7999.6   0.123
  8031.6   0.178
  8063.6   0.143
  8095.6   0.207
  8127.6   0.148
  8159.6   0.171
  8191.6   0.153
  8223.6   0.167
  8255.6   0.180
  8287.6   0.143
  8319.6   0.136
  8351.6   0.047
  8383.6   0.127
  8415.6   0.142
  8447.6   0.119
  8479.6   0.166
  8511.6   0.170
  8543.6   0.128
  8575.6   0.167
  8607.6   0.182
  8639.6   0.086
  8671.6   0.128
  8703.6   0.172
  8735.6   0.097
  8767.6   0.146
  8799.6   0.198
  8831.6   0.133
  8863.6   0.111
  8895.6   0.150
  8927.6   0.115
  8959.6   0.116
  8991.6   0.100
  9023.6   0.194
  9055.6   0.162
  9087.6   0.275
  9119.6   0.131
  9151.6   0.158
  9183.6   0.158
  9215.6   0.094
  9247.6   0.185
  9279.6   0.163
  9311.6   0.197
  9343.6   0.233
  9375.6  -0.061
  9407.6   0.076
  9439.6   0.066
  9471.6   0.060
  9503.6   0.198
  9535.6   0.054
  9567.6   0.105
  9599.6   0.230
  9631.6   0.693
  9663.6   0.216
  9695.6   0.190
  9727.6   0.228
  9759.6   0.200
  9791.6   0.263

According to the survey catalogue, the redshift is 1.584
